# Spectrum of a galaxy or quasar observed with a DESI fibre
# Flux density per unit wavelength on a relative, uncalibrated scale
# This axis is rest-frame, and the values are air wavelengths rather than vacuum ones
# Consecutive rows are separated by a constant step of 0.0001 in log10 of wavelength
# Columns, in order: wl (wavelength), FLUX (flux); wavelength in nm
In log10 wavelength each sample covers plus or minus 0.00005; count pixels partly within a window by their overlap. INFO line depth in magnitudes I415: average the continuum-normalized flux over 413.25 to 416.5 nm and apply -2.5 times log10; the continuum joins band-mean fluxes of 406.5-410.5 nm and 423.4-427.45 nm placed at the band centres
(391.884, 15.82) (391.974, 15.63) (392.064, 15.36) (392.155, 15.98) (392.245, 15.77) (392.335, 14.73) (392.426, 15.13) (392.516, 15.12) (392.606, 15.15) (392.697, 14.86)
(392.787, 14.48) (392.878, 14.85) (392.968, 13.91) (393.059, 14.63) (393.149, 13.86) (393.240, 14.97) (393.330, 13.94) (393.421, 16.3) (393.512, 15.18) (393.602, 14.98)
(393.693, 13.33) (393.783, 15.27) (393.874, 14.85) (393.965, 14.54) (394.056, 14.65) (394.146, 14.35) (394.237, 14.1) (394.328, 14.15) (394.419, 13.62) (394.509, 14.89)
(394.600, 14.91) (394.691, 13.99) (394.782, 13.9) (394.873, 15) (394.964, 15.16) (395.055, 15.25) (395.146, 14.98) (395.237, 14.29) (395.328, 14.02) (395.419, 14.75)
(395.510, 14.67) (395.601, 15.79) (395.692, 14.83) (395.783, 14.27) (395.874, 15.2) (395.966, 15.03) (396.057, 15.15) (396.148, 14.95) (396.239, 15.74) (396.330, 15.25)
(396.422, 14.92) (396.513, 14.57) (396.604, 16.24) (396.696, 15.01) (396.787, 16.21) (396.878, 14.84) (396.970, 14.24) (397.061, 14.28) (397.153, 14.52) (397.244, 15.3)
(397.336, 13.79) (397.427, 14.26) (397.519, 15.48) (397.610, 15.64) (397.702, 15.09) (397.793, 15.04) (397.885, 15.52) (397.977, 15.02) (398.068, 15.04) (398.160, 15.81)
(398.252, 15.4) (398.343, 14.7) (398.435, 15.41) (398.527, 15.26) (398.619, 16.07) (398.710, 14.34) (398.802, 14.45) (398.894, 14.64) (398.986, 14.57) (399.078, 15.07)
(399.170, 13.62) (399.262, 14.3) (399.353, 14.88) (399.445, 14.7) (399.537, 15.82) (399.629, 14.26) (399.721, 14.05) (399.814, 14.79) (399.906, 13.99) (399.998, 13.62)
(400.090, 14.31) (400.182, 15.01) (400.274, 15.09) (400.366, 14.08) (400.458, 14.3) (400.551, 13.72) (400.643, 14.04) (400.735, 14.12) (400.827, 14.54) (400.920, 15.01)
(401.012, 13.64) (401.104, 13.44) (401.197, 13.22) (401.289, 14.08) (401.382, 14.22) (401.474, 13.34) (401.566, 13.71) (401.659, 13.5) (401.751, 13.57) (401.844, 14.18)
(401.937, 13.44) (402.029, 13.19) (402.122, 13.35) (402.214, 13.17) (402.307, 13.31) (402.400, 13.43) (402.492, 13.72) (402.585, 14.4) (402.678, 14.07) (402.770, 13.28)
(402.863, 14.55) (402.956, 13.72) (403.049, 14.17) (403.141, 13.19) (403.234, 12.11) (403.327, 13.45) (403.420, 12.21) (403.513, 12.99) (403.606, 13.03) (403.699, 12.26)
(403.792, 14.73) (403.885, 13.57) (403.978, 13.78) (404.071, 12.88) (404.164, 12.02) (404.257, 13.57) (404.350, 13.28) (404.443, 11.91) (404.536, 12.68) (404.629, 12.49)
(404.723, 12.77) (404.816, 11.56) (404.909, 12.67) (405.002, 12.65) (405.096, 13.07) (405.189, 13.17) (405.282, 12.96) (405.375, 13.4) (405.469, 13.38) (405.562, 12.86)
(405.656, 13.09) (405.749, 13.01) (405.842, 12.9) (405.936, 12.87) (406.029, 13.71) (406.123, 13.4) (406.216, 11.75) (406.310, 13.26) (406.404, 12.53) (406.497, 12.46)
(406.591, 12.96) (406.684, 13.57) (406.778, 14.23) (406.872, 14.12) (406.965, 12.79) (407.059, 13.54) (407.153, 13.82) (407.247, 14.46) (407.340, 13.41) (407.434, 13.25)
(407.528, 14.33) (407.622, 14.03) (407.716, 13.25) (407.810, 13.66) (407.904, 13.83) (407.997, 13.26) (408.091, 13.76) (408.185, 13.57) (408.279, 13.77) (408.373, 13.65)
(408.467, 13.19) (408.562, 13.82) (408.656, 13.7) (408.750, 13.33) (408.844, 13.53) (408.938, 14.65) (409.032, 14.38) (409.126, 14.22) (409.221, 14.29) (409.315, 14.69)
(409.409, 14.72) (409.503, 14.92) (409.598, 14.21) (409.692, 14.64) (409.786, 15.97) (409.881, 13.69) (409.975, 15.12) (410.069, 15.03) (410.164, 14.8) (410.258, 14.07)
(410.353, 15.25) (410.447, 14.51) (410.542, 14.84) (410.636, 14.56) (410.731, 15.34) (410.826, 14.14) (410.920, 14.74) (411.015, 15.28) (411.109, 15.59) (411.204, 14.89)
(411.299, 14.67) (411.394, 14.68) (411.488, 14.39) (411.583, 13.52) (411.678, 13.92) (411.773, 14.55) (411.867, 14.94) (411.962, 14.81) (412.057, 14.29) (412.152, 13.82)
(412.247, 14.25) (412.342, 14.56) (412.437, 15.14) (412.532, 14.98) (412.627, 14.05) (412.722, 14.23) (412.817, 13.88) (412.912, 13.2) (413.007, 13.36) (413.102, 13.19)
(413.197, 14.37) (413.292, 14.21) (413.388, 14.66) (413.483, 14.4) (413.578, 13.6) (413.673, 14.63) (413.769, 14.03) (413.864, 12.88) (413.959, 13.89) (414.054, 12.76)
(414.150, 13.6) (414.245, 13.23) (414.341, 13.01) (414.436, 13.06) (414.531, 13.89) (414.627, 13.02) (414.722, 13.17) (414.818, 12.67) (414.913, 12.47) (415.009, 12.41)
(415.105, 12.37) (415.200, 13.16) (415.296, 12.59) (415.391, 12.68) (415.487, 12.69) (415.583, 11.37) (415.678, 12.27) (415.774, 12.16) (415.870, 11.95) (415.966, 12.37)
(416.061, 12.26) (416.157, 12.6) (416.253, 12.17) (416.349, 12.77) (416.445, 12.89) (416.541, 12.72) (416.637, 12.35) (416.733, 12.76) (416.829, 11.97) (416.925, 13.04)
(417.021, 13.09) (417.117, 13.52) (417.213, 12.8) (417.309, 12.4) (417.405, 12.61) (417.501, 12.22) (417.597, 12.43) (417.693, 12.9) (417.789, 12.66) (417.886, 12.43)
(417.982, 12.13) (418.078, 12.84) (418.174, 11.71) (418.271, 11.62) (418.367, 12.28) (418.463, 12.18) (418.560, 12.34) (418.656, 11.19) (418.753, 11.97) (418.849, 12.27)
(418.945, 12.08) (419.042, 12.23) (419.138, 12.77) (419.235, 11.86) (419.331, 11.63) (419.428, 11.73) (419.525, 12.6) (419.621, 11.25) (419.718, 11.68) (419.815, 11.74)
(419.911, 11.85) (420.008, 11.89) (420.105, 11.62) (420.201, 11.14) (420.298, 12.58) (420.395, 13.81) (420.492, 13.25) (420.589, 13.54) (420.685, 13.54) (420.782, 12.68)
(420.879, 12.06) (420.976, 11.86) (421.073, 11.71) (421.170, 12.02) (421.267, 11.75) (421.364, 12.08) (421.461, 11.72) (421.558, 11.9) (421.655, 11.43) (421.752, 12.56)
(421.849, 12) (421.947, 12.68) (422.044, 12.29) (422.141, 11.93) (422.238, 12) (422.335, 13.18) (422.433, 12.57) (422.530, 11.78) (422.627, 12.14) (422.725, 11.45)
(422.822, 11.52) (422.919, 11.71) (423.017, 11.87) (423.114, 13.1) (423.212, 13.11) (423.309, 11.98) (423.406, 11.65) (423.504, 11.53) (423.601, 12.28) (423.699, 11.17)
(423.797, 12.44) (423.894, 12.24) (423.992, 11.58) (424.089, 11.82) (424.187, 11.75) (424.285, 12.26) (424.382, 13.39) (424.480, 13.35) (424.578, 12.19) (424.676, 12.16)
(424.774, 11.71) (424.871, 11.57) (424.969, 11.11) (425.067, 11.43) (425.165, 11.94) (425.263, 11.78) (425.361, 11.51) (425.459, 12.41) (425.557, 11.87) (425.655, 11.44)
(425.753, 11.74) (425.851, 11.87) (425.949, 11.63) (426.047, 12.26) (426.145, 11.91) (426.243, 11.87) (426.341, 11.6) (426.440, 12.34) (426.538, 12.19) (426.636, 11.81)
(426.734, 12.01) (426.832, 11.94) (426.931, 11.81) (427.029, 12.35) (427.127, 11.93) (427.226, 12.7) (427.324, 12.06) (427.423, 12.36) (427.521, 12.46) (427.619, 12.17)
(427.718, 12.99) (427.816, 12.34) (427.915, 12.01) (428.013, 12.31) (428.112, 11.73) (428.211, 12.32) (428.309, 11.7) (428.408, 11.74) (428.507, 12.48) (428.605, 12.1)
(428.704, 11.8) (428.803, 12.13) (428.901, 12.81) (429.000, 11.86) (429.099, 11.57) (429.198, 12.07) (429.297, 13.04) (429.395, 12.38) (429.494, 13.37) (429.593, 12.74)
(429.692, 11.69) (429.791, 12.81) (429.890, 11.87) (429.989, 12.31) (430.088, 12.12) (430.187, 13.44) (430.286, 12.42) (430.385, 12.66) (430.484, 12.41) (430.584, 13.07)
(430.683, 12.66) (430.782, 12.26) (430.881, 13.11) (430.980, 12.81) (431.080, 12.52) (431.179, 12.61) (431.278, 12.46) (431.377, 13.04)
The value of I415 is 0.02 mag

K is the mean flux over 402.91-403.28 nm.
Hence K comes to 13.3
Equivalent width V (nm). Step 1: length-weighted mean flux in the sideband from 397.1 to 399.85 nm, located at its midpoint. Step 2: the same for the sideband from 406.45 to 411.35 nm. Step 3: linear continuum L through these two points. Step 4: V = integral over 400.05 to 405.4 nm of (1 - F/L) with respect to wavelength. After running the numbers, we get 0.41 nm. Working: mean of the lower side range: 14.9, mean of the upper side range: 14.2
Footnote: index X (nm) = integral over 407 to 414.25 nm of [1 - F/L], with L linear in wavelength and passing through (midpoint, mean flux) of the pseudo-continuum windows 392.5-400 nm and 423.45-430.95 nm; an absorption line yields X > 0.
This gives -0.330 nm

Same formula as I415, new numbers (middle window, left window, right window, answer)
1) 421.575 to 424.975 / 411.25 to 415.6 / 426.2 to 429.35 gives 0.05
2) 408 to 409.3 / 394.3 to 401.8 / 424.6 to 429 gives -0.01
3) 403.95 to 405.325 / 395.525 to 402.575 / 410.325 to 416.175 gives 0.12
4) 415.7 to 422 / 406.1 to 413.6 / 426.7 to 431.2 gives 0.08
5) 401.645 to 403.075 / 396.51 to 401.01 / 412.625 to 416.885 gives 0.05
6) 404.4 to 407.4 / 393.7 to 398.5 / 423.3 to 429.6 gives 0.07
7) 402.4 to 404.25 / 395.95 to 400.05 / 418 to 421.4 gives 0.07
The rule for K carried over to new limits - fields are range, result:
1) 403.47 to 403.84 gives 13.2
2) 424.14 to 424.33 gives 12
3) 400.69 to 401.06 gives 14.3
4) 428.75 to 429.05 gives 12.3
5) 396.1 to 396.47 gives 15.2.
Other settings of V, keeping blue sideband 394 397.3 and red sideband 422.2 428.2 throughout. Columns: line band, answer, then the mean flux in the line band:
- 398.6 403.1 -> 0.07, 14.1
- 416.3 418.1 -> 0.02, 12.7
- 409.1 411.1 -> -0.19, 14.7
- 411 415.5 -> -0.22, 13.8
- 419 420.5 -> 0.06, 12.1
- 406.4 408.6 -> 0.02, 13.6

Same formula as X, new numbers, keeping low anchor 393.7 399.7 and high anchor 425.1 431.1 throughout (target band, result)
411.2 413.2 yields -0.10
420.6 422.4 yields 0.08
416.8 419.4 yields 0.14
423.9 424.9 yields 0.03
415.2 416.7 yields 0.09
